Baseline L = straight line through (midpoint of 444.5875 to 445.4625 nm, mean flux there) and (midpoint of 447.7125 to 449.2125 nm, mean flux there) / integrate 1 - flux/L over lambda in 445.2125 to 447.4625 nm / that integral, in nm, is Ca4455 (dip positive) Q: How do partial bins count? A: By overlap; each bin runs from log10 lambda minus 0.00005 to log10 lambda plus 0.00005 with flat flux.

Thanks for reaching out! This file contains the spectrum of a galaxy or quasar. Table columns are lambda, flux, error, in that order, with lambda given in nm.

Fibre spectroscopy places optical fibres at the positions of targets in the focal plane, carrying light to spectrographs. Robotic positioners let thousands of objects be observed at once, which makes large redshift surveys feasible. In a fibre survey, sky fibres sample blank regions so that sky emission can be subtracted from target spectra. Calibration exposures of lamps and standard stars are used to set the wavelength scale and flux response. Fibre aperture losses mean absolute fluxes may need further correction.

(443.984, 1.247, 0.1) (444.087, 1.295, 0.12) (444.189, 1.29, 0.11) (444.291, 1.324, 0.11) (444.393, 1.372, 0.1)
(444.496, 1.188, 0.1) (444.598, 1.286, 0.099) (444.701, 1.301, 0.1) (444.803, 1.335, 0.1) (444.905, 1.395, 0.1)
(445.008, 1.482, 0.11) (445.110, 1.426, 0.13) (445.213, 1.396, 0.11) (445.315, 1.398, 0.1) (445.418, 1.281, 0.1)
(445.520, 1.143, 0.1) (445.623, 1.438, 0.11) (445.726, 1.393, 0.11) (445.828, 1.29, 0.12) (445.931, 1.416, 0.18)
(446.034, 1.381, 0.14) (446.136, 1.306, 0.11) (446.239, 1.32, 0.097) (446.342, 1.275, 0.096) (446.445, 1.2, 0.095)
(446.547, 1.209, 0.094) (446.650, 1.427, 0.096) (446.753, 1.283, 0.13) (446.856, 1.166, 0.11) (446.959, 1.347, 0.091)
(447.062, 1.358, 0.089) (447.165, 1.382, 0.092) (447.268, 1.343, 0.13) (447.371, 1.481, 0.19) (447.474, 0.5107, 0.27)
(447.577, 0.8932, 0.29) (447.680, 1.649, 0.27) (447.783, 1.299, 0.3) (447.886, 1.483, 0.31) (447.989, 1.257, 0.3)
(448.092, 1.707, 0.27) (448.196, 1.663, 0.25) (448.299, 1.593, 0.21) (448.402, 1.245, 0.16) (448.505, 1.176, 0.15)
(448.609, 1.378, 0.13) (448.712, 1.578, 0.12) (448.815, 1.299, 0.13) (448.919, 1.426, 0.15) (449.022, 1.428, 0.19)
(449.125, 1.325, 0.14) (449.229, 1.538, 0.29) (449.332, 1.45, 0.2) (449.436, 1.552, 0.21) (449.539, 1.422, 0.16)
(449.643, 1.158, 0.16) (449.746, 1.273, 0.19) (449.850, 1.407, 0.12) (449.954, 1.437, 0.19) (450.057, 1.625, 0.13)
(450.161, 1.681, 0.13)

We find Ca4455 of 0.13 nm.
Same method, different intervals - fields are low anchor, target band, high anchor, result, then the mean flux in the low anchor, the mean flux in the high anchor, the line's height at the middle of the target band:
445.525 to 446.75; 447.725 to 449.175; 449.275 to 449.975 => -0.06 nm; 1.32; 1.38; 1.36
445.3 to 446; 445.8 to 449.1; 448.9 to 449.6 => 0.13 nm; 1.33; 1.45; 1.39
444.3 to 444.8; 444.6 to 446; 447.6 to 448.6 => -0.04 nm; 1.29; 1.43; 1.32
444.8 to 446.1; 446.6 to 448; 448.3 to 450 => 0.10 nm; 1.37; 1.39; 1.38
